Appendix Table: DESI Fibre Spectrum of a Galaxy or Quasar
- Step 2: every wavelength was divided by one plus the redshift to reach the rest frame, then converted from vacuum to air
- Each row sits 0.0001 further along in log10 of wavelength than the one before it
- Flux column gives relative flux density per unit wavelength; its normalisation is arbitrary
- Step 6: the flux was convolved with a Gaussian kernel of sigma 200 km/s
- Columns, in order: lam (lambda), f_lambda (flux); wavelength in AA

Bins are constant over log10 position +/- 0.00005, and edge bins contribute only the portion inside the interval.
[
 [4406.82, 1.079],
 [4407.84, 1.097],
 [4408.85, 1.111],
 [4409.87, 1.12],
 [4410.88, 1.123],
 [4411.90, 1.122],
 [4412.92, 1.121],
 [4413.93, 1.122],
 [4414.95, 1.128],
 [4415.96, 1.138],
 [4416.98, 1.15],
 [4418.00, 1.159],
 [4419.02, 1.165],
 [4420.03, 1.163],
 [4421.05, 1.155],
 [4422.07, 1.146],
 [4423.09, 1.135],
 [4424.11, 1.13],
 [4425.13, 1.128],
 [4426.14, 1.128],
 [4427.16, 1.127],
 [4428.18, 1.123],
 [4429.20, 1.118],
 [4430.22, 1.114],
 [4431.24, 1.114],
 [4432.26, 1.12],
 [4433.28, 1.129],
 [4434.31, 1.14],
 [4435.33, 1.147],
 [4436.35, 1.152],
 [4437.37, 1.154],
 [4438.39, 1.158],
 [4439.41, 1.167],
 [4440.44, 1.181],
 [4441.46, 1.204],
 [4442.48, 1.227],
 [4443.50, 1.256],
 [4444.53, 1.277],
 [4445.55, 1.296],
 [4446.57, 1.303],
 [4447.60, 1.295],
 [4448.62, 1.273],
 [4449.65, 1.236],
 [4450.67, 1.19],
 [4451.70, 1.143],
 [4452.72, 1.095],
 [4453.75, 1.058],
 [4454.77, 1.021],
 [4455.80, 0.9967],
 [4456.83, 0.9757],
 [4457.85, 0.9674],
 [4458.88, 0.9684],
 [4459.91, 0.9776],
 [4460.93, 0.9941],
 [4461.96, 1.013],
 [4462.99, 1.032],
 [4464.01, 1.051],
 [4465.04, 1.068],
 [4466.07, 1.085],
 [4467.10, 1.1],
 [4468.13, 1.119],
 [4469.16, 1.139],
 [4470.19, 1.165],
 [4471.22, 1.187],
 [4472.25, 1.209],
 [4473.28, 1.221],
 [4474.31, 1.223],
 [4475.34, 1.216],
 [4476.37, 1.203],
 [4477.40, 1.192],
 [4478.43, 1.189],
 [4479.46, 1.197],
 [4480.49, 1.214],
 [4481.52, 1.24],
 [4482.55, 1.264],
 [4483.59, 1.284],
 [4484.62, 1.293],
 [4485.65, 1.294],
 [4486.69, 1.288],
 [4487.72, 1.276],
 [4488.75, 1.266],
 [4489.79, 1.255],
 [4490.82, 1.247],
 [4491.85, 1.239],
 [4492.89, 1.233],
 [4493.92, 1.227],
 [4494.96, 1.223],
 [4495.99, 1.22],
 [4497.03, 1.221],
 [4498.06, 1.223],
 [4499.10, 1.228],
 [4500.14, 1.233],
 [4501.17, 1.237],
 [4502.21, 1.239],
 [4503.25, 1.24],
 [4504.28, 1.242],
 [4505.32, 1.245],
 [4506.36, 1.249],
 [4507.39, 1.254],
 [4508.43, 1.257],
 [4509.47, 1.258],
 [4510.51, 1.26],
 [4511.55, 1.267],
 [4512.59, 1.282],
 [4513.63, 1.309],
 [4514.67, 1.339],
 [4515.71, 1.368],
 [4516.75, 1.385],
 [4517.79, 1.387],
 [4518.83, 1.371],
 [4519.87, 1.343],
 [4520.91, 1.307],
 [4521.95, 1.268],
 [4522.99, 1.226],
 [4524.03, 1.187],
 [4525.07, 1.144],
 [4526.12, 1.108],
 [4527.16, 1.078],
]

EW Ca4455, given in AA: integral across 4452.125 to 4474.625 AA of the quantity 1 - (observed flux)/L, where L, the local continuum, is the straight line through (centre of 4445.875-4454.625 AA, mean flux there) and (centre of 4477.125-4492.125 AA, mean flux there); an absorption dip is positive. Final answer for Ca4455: 2.6 AA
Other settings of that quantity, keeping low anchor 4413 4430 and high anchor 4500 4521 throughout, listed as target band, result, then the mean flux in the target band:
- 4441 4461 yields 0.8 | 1.14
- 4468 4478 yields 0.3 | 1.19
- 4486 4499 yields 0.2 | 1.24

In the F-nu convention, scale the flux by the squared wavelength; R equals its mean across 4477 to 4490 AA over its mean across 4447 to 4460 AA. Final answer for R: 1.2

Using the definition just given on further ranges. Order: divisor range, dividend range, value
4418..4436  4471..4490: 1.12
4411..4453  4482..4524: 1.12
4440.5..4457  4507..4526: 1.12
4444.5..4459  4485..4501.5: 1.11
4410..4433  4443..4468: 1.00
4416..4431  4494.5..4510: 1.13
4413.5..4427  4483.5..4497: 1.13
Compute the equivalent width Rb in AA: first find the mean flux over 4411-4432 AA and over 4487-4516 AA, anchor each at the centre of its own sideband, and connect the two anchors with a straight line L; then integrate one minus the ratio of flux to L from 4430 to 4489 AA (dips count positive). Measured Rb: 1.5 AA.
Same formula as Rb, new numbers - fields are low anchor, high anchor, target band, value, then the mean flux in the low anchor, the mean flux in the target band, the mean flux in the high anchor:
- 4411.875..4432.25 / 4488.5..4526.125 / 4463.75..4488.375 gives 0.3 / 1.13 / 1.2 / 1.26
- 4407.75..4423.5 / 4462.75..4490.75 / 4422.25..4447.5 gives -0.3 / 1.14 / 1.17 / 1.2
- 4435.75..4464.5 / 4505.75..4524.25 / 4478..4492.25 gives -0.4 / 1.13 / 1.25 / 1.3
